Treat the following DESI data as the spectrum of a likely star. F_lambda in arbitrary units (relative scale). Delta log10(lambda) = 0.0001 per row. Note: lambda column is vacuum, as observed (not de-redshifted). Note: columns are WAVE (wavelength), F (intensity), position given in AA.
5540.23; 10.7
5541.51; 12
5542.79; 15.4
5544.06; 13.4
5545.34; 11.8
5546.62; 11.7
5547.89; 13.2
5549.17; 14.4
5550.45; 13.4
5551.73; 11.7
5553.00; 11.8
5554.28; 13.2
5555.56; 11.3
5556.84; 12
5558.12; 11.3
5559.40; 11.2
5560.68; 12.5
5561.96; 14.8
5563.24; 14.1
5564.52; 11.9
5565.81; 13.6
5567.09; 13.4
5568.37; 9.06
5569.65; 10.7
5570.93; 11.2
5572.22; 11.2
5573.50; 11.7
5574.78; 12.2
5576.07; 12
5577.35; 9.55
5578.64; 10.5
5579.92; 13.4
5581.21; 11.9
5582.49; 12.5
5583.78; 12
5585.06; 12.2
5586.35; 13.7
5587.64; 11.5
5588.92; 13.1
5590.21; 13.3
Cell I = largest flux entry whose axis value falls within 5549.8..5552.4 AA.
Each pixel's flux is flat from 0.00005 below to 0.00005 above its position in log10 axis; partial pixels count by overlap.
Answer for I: 13.4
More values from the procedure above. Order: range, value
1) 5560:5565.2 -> 14.8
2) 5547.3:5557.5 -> 14.4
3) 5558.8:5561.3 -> 12.5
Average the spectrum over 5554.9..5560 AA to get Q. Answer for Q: 11.5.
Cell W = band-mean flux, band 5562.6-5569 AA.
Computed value 12.4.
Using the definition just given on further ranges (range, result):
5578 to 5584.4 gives 12.1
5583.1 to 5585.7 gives 12.1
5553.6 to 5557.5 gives 12.1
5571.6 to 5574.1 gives 11.5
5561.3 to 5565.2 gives 13.6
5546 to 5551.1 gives 13.2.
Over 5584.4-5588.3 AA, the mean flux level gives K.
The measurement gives 12.5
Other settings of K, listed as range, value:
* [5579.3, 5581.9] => 12.6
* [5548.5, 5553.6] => 12.8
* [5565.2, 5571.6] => 11.6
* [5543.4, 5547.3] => 12.4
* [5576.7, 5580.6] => 11.2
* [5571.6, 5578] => 11.3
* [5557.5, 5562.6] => 12.5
